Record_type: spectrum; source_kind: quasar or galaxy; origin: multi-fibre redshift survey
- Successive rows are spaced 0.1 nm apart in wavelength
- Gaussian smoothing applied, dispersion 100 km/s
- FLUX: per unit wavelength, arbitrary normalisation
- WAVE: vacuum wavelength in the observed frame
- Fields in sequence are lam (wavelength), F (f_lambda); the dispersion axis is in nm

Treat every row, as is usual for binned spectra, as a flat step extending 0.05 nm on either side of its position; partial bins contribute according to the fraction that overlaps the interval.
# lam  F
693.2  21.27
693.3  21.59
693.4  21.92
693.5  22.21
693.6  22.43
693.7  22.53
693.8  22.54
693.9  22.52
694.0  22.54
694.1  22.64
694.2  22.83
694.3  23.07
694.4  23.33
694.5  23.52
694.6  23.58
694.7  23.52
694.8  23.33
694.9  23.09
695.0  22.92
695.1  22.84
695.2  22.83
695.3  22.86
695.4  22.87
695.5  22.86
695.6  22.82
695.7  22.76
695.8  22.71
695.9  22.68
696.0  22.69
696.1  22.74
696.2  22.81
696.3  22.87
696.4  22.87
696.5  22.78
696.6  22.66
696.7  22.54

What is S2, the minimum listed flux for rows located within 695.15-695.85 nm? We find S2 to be 22.71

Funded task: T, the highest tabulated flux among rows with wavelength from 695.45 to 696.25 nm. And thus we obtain 22.86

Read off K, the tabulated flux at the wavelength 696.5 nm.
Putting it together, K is 22.78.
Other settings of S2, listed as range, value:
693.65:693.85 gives 22.53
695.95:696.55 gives 22.69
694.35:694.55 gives 23.33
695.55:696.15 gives 22.68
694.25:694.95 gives 23.07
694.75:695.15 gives 22.84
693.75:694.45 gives 22.52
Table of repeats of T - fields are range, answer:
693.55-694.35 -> 23.07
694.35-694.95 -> 23.58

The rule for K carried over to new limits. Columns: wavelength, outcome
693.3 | 21.59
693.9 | 22.52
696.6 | 22.66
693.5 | 22.21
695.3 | 22.86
